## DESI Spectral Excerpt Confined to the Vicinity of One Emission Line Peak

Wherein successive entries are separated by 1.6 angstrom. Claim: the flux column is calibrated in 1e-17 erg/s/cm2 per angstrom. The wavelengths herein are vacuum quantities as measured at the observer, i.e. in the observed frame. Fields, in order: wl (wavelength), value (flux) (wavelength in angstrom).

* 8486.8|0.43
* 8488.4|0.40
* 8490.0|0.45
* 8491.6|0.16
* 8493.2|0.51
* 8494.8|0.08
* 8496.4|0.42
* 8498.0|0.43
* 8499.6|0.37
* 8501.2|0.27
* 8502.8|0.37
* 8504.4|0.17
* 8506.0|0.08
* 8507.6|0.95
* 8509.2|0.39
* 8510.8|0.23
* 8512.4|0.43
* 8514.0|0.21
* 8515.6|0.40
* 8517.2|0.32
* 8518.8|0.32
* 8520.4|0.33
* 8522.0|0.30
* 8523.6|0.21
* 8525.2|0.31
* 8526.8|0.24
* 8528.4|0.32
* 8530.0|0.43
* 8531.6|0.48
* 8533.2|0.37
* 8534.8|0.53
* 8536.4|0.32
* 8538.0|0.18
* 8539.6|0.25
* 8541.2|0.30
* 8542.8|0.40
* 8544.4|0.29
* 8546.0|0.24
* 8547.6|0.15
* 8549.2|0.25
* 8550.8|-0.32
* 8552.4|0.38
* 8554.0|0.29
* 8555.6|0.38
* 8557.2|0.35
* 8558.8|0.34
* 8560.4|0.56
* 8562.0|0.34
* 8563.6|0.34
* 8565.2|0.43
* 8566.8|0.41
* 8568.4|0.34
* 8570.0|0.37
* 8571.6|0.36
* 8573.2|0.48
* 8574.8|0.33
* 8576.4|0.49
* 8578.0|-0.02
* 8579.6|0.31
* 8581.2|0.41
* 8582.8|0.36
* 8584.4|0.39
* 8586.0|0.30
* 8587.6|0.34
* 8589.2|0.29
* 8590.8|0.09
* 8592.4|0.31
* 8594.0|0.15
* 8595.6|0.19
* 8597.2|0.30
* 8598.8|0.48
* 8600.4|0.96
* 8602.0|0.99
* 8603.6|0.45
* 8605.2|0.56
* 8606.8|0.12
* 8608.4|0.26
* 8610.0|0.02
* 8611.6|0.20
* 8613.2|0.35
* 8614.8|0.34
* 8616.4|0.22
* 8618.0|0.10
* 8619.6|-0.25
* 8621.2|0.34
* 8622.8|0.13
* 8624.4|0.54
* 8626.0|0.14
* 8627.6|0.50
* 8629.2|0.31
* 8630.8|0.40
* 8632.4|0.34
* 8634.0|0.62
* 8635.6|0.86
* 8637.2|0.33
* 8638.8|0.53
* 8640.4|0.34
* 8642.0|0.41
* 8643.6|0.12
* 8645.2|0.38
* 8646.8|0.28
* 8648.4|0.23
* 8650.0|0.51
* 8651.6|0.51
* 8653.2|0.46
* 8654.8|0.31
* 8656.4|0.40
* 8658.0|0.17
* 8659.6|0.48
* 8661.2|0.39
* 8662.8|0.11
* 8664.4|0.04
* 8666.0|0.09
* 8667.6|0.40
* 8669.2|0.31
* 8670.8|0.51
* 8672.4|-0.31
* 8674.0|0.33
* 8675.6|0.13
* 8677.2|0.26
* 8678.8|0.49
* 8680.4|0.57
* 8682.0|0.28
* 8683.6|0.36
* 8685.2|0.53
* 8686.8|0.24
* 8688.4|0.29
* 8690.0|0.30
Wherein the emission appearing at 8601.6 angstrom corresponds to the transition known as H-gamma 4340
